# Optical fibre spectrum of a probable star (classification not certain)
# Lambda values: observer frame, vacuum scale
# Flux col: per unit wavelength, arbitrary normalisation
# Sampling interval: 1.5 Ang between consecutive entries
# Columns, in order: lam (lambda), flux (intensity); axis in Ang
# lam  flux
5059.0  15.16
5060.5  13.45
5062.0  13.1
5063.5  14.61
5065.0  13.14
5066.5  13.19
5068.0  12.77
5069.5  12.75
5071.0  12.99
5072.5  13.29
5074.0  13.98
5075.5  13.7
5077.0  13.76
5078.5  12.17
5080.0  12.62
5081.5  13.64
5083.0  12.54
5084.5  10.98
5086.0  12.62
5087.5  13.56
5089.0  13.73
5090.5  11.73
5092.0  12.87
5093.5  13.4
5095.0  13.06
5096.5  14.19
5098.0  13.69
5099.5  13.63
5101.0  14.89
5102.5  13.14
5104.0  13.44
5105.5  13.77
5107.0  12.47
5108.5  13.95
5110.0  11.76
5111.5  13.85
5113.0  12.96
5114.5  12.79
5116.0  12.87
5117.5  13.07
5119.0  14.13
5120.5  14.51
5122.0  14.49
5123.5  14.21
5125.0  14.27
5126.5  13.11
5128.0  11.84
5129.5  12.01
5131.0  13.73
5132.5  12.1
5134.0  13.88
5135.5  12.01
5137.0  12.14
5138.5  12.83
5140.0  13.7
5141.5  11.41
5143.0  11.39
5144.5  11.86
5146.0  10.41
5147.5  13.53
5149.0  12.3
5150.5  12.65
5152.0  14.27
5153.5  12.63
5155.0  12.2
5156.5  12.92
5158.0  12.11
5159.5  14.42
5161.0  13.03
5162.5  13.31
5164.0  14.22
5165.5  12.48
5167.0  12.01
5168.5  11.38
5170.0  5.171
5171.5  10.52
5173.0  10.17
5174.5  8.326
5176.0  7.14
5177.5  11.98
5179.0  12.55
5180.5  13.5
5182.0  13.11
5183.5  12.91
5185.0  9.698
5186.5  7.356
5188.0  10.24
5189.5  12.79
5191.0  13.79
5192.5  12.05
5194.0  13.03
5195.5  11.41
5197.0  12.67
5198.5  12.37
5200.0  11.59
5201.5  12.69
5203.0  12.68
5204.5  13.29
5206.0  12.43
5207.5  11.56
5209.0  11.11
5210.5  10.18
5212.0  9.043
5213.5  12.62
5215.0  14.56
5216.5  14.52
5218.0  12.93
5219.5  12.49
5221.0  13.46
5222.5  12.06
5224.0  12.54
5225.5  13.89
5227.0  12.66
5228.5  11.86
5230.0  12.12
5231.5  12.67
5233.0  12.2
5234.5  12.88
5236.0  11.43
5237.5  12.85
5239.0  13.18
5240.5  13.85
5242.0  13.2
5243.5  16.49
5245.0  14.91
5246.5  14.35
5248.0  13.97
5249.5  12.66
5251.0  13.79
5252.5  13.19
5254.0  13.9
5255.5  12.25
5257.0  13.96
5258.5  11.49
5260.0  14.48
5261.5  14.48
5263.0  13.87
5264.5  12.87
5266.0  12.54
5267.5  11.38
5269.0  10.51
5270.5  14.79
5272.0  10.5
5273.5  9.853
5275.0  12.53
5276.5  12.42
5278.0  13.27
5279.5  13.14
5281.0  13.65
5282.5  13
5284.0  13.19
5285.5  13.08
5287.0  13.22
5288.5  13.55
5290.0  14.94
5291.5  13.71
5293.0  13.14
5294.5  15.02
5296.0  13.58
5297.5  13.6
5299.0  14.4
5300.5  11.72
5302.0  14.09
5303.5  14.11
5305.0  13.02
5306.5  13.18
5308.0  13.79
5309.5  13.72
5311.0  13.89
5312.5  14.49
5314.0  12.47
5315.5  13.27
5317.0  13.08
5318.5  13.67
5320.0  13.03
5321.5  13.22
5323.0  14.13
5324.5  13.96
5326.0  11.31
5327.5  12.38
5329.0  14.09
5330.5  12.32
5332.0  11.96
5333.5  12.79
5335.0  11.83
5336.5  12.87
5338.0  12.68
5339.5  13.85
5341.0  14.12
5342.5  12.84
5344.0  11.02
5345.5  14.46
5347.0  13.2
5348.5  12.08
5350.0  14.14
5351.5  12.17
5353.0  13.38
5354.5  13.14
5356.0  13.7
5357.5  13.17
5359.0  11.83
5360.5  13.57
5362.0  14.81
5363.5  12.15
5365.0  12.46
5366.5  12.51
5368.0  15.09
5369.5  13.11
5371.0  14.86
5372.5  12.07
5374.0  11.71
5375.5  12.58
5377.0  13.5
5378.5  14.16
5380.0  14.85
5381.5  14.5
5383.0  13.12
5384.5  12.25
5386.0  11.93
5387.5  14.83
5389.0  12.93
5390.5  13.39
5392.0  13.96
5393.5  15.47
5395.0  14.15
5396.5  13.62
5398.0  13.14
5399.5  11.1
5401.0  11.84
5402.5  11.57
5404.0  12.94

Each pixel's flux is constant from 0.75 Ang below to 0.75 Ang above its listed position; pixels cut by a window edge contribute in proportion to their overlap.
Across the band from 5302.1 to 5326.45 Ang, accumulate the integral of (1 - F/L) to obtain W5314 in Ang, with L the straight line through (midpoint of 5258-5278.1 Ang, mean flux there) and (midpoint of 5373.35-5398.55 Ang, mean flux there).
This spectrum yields -1.0 Ang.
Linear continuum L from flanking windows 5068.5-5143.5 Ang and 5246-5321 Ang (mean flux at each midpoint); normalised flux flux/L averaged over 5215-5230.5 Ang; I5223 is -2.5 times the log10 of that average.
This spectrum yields 0.02 mag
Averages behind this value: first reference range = 13.1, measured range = 12.9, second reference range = 13.2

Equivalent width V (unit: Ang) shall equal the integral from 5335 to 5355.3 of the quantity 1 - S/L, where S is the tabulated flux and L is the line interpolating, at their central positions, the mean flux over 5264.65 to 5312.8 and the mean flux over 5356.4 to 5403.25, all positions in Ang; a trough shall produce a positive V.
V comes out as 0.3 Ang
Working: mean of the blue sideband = 13.1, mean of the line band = 13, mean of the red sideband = 13.2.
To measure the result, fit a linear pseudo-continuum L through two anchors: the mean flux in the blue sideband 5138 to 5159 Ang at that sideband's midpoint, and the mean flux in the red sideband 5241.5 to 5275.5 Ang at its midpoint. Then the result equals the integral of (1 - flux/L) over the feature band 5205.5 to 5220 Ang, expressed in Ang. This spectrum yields 0.8 Ang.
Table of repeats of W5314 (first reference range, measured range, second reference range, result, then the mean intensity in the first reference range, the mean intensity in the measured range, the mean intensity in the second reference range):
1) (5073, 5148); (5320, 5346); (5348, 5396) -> 0.8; 13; 12.9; 13.4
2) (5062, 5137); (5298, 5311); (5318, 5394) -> -0.3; 13.2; 13.5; 13.2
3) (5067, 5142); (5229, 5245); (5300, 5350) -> 0.0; 13.1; 13.2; 13.1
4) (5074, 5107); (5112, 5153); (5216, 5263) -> 0.9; 13.2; 12.9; 13.3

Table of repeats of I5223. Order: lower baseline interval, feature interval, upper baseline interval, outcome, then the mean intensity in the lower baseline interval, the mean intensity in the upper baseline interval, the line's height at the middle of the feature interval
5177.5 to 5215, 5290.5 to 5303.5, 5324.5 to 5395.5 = -0.08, 11.9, 13.2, 12.7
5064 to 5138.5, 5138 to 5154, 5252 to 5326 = 0.06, 13.2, 13.2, 13.2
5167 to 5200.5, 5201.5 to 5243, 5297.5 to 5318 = -0.06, 11.1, 13.5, 11.8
